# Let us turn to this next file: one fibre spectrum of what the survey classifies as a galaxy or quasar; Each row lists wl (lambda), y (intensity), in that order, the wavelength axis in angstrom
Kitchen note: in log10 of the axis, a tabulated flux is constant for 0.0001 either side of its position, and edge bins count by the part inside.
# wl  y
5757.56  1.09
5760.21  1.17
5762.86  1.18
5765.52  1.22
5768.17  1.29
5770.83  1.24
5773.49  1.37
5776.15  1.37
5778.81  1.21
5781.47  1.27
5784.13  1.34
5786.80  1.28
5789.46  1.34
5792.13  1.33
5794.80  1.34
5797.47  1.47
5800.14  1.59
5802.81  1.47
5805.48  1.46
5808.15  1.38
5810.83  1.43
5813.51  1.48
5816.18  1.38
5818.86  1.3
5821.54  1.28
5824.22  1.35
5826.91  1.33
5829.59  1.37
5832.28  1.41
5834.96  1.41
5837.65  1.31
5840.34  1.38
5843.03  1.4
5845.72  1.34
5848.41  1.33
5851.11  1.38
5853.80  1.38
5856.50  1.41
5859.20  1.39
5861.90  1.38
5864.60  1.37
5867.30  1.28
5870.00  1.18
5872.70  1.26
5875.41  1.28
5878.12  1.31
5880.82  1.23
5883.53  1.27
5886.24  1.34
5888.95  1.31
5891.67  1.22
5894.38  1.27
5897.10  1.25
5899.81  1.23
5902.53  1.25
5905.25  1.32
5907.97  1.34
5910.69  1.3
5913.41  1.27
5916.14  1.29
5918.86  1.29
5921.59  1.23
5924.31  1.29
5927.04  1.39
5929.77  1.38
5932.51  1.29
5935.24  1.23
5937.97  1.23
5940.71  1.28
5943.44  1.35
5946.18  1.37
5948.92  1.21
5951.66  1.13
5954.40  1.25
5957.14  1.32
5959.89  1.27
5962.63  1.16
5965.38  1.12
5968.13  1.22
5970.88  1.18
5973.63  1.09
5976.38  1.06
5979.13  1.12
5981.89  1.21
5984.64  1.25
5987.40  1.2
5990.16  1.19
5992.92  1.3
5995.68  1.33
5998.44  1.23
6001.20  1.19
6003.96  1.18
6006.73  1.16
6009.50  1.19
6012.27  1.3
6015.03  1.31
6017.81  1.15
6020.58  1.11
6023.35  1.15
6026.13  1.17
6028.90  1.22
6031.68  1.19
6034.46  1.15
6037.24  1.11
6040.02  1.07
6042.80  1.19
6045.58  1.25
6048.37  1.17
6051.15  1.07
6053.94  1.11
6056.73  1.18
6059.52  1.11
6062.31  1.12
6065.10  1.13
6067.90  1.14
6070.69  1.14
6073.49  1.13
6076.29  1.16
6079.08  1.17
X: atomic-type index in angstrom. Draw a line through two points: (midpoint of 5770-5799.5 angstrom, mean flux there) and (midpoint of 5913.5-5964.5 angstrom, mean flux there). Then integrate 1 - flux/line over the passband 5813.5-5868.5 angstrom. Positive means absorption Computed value -2.2 angstrom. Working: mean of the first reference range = 1.33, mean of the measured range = 1.36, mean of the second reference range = 1.27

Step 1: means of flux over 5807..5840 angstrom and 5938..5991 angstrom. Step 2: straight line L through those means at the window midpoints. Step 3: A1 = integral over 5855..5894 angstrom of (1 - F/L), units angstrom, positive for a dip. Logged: 0.31 angstrom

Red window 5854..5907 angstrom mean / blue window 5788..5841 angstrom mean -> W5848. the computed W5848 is 0.93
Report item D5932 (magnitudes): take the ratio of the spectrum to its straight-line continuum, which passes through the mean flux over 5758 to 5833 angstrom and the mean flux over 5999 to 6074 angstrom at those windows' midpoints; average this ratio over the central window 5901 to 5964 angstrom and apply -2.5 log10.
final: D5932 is -0.03 mag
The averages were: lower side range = 1.34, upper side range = 1.16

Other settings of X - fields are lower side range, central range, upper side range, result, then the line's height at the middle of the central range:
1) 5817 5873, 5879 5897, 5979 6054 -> 0.48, 1.31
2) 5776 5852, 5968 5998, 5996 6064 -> 0.48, 1.22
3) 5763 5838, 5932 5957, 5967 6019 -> -0.41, 1.24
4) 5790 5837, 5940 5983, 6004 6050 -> 1.36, 1.25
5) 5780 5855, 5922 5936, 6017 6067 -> -0.57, 1.26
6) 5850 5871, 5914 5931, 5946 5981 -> -0.80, 1.25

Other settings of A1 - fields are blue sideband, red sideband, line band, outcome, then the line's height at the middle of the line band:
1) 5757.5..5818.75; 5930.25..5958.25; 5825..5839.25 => -0.5 angstrom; 1.32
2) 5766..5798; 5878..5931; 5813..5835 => -0.9 angstrom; 1.31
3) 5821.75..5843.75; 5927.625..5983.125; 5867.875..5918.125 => 0.9 angstrom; 1.3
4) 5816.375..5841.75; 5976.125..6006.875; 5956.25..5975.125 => 0.6 angstrom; 1.23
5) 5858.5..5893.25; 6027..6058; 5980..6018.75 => -1.2 angstrom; 1.19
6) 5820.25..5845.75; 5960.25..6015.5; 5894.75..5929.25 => -0.3 angstrom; 1.28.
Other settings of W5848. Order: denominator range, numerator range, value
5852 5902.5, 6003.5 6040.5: 0.91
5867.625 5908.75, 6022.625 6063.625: 0.91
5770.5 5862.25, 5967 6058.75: 0.86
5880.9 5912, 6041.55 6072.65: 0.90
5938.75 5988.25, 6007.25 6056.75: 0.97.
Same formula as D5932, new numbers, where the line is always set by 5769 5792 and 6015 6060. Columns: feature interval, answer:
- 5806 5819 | -0.098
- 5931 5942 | -0.039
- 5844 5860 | -0.090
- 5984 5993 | -0.036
